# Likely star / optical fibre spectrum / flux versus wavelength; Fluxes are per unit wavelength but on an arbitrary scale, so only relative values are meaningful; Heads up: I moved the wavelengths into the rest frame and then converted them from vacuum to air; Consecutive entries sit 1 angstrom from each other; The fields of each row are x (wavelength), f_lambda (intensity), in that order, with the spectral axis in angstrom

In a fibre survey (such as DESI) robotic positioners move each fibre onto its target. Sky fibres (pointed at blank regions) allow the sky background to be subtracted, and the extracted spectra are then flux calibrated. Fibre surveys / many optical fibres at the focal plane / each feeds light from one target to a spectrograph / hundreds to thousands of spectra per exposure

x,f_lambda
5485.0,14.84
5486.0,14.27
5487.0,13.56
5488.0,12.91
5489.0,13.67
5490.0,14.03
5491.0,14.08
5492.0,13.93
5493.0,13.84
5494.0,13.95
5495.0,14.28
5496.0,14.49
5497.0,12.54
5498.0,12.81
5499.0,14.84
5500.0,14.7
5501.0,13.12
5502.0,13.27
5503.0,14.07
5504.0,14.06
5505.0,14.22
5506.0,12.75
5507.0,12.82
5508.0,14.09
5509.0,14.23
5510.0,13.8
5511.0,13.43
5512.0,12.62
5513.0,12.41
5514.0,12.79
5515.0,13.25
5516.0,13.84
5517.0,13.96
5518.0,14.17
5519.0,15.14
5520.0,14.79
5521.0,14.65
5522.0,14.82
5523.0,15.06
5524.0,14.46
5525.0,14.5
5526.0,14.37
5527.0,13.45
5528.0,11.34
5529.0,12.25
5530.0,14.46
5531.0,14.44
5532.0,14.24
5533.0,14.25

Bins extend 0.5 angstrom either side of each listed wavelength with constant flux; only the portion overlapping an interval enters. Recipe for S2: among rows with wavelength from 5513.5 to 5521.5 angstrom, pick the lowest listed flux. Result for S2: 12.79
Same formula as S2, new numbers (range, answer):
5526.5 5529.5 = 11.34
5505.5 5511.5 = 12.75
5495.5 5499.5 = 12.54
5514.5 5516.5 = 13.25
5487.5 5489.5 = 12.91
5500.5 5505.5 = 13.12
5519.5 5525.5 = 14.46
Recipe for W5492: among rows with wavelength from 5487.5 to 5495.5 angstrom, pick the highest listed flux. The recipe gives 14.28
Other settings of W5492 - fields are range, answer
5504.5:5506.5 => 14.22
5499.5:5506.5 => 14.7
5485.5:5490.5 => 14.27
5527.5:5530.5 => 14.46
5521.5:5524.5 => 15.06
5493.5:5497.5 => 14.49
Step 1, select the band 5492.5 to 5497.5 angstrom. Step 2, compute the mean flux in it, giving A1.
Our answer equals 13.8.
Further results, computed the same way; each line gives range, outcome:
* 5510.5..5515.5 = 12.9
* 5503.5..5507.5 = 13.5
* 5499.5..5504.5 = 13.8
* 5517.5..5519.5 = 14.7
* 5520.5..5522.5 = 14.7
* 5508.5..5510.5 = 14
